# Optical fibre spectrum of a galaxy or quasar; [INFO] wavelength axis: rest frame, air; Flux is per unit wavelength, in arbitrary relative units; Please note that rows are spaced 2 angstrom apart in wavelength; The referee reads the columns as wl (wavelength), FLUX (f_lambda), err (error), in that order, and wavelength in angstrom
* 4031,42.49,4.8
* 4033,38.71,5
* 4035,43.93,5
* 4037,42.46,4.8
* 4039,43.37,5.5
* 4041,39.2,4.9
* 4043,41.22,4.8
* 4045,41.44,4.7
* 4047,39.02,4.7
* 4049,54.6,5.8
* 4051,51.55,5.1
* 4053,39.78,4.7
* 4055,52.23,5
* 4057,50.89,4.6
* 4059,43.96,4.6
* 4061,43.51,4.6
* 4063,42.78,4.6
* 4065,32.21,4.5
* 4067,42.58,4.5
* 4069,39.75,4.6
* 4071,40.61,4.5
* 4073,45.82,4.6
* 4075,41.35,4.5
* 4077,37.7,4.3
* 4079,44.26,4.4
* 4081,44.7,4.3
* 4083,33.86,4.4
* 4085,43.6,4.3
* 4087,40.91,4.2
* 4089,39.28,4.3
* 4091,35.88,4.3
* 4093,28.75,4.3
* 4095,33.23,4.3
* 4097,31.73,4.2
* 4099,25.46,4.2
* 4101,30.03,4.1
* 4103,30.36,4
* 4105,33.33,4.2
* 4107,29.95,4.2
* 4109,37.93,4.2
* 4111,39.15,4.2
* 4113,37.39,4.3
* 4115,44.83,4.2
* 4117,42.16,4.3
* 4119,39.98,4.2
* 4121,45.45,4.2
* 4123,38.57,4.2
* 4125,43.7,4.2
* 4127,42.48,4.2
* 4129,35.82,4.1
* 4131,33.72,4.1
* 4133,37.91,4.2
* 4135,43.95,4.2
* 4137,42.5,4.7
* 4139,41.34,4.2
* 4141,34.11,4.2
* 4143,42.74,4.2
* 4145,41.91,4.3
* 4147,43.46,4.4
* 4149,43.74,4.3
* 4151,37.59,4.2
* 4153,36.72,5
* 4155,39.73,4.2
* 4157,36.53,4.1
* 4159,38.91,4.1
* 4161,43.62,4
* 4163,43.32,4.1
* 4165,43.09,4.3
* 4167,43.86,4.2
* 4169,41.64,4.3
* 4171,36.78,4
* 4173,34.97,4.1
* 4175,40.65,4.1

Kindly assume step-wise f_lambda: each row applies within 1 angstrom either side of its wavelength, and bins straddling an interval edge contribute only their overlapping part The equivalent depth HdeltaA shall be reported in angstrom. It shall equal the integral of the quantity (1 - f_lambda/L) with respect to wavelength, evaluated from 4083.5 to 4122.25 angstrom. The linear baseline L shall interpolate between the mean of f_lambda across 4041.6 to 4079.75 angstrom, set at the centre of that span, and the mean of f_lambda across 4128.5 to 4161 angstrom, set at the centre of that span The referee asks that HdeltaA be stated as 4.8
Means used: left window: 43.4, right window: 39.6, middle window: 36.3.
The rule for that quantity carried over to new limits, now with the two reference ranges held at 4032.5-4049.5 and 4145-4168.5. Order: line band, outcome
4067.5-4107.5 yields 5.0 angstrom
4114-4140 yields 0.3 angstrom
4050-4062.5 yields -1.4 angstrom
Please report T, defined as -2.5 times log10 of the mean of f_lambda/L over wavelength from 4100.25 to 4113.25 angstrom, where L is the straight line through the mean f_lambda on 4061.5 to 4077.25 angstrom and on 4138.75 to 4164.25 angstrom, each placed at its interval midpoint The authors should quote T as 0.19 mag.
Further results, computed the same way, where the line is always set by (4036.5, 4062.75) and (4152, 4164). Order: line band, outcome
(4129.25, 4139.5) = 0.04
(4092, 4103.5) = 0.38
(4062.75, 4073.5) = 0.10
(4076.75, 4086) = 0.06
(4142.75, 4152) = -0.04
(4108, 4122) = 0.02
